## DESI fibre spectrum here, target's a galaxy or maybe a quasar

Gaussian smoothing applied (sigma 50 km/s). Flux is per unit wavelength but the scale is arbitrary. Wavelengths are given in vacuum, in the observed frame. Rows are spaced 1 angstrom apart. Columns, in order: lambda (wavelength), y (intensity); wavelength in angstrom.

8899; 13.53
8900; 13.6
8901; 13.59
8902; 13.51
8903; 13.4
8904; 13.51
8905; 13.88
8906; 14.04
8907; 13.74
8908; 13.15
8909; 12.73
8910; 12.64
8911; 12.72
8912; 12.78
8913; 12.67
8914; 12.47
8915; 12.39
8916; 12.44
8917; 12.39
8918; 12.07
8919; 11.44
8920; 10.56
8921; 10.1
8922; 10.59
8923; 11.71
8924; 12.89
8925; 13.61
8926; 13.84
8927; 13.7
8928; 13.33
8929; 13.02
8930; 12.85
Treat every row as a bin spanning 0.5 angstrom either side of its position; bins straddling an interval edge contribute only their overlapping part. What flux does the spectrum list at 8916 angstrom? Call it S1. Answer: 12.44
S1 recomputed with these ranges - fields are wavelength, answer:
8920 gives 10.56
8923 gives 11.71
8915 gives 12.39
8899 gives 13.53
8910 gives 12.64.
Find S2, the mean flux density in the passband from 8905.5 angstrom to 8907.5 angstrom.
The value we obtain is 13.9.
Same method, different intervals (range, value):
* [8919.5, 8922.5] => 10.4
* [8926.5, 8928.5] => 13.5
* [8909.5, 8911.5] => 12.7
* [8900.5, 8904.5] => 13.5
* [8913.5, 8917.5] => 12.4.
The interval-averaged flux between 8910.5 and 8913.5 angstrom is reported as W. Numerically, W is 12.7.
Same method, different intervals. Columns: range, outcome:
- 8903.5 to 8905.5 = 13.7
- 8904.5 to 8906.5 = 14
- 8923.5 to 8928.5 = 13.5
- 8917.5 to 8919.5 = 11.8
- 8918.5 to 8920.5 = 11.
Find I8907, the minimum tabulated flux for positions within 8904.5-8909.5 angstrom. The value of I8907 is 12.73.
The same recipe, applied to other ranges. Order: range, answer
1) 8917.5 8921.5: 10.1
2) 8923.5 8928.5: 12.89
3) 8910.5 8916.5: 12.39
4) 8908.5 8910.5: 12.64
